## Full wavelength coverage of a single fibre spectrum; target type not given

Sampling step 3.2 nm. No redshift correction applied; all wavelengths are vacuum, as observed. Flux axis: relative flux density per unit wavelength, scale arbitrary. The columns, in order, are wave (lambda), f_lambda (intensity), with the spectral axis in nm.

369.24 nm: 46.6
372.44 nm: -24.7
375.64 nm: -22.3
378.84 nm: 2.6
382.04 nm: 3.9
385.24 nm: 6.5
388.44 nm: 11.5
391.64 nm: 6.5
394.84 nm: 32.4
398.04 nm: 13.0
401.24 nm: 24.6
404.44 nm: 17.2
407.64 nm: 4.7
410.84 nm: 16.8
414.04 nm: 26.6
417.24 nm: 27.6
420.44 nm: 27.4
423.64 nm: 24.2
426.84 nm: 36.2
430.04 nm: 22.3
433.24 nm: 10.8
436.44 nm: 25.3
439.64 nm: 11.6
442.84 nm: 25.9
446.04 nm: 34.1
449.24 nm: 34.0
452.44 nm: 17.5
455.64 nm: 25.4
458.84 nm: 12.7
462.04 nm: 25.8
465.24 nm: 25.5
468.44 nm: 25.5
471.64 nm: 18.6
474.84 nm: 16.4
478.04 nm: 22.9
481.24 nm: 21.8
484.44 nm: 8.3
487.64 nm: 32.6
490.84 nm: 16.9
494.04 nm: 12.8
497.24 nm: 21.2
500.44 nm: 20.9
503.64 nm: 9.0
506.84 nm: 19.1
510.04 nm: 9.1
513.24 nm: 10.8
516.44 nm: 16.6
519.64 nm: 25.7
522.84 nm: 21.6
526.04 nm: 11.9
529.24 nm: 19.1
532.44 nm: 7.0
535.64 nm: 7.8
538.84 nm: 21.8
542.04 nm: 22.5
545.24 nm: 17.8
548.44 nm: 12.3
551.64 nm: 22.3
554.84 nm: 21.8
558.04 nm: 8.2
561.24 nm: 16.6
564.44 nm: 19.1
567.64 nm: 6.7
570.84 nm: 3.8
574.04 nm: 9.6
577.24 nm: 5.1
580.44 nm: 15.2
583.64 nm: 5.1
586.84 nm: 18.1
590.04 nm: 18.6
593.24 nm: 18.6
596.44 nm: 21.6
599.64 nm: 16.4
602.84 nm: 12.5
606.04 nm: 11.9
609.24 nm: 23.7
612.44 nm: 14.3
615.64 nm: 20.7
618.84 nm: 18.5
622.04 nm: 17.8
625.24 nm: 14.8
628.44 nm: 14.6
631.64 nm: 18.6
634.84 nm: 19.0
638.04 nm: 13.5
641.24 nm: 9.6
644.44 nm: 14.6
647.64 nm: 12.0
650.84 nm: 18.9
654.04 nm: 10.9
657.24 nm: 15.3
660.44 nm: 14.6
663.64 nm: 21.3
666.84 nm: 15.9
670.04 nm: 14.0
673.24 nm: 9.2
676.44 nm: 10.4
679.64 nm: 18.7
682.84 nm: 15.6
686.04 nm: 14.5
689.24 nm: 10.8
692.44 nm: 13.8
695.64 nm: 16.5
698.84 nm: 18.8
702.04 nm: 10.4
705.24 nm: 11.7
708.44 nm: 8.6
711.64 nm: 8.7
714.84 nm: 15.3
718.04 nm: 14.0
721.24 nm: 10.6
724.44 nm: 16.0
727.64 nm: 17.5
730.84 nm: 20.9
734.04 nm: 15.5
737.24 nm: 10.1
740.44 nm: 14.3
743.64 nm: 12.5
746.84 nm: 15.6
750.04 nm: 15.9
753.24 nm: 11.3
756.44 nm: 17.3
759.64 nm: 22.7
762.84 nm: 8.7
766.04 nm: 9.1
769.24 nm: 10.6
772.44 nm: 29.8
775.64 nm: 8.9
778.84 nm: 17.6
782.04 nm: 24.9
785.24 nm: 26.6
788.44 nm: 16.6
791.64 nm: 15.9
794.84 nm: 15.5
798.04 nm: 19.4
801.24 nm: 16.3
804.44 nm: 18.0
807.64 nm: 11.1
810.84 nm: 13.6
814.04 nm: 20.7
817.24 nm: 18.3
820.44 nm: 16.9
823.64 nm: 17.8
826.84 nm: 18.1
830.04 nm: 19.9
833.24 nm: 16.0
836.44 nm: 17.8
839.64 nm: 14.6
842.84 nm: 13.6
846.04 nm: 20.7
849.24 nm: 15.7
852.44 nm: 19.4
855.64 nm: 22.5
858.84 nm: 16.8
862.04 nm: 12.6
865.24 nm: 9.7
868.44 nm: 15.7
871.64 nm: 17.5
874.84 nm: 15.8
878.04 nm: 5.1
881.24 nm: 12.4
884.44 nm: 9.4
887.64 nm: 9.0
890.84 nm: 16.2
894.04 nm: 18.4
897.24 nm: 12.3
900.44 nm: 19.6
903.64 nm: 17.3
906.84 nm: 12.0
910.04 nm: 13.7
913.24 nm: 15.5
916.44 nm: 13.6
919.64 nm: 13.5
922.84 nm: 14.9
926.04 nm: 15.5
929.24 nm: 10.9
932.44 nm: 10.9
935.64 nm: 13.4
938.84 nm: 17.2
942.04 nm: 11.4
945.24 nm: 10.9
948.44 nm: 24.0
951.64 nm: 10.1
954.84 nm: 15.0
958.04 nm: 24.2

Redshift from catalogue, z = 1.102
